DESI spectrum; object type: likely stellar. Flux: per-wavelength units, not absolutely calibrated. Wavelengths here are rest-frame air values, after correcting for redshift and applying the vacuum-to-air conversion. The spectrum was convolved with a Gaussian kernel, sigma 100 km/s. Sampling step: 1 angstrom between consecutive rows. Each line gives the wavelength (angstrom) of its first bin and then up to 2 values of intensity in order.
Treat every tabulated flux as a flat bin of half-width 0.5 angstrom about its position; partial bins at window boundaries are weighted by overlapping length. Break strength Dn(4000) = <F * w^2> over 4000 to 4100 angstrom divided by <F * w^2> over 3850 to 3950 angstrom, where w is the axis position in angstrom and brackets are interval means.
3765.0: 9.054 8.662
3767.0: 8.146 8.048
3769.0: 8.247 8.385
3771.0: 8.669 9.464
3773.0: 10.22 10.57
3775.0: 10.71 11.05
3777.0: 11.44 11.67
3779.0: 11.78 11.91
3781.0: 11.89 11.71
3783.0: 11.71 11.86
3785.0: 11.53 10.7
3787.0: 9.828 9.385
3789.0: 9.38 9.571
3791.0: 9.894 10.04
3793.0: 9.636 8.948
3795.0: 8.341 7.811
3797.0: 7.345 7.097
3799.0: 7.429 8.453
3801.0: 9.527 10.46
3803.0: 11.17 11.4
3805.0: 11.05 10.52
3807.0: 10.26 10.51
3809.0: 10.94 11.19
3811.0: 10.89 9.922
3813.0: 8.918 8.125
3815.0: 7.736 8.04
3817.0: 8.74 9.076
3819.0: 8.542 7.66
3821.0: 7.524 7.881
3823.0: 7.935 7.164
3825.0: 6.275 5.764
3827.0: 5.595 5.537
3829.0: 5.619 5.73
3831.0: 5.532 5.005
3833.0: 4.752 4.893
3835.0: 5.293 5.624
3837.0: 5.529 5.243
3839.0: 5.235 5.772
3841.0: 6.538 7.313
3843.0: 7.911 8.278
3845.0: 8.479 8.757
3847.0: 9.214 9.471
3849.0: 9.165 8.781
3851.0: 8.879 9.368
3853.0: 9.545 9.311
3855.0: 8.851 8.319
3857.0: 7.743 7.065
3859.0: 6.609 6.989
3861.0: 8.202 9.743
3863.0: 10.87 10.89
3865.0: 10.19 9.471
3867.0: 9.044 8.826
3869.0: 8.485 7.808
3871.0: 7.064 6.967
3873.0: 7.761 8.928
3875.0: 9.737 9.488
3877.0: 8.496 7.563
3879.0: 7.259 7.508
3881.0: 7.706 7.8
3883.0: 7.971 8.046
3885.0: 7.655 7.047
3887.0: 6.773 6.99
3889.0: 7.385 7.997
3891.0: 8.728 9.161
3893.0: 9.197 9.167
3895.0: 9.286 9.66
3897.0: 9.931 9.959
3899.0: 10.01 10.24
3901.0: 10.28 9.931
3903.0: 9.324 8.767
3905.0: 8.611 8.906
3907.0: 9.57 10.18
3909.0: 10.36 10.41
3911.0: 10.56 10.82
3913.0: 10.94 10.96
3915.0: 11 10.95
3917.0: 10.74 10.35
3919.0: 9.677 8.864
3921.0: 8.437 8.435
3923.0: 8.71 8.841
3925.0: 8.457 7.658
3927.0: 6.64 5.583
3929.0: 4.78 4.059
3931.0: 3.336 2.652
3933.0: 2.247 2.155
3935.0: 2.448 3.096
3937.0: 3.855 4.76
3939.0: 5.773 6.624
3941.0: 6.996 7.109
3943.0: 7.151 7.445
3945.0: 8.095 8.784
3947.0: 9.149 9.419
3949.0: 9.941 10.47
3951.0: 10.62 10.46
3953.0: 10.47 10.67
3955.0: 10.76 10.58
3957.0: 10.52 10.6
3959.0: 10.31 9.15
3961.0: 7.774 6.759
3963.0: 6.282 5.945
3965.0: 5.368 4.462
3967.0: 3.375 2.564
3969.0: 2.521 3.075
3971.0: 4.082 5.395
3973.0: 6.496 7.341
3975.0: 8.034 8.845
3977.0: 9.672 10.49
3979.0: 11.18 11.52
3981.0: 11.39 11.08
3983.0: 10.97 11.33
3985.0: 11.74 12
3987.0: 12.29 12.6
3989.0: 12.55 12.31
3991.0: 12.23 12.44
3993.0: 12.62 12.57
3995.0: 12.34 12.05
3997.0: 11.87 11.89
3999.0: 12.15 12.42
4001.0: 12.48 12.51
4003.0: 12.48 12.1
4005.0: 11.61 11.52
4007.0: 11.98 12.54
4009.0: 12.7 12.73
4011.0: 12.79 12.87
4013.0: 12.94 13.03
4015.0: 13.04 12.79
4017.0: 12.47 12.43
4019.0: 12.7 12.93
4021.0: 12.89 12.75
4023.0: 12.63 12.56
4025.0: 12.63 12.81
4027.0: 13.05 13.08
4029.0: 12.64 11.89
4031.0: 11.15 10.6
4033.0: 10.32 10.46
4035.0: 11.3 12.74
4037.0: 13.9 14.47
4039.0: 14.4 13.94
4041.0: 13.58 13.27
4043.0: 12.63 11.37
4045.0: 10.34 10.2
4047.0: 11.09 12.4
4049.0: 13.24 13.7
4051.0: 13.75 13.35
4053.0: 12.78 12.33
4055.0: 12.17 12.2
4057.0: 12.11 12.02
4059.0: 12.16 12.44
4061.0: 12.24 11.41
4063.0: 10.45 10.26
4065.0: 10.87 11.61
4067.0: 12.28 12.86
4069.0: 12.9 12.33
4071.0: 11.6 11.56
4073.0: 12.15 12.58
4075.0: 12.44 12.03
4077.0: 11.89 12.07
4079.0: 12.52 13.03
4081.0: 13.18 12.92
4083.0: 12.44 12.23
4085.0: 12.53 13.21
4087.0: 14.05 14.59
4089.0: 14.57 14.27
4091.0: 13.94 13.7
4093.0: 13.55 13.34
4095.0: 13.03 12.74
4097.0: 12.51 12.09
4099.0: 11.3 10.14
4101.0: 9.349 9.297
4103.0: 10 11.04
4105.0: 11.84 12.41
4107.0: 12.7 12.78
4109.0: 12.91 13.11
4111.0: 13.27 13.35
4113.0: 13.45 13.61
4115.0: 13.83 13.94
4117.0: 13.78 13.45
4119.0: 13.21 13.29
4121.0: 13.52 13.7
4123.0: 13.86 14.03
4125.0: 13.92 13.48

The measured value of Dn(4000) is 1.64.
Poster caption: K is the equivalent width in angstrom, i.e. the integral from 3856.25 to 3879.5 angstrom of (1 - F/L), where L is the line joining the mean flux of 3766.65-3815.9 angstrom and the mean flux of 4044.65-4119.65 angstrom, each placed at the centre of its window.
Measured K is 4.6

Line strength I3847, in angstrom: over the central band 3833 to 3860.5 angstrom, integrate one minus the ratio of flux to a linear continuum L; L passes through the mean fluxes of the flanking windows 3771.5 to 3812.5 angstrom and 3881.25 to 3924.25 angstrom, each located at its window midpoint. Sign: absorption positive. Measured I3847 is 6.3 angstrom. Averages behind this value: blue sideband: 10.2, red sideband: 9.26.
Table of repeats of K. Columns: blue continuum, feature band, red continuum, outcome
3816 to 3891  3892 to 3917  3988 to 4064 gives -2.4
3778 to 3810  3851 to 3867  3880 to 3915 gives 1.0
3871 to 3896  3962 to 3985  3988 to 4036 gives 7.7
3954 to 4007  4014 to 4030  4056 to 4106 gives -2.9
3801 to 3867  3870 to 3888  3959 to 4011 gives 1.7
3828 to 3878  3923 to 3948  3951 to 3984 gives 6.8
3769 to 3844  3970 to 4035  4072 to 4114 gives -1.2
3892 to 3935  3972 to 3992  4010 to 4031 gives 1.0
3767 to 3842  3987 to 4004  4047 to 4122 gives -1.5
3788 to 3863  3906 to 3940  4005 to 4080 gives 8.4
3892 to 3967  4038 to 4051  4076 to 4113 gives -1.6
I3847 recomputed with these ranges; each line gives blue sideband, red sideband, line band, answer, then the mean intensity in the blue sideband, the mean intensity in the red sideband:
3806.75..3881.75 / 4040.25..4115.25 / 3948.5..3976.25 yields 7.0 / 7.95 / 12.4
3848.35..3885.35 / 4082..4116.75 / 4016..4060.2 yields -3.3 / 8.5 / 12.7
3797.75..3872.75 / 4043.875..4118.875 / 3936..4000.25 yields 9.0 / 8.13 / 12.4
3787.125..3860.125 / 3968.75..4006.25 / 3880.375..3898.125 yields 1.6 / 8.13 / 10.6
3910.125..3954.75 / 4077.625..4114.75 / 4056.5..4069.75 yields -0.2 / 7.77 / 12.6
